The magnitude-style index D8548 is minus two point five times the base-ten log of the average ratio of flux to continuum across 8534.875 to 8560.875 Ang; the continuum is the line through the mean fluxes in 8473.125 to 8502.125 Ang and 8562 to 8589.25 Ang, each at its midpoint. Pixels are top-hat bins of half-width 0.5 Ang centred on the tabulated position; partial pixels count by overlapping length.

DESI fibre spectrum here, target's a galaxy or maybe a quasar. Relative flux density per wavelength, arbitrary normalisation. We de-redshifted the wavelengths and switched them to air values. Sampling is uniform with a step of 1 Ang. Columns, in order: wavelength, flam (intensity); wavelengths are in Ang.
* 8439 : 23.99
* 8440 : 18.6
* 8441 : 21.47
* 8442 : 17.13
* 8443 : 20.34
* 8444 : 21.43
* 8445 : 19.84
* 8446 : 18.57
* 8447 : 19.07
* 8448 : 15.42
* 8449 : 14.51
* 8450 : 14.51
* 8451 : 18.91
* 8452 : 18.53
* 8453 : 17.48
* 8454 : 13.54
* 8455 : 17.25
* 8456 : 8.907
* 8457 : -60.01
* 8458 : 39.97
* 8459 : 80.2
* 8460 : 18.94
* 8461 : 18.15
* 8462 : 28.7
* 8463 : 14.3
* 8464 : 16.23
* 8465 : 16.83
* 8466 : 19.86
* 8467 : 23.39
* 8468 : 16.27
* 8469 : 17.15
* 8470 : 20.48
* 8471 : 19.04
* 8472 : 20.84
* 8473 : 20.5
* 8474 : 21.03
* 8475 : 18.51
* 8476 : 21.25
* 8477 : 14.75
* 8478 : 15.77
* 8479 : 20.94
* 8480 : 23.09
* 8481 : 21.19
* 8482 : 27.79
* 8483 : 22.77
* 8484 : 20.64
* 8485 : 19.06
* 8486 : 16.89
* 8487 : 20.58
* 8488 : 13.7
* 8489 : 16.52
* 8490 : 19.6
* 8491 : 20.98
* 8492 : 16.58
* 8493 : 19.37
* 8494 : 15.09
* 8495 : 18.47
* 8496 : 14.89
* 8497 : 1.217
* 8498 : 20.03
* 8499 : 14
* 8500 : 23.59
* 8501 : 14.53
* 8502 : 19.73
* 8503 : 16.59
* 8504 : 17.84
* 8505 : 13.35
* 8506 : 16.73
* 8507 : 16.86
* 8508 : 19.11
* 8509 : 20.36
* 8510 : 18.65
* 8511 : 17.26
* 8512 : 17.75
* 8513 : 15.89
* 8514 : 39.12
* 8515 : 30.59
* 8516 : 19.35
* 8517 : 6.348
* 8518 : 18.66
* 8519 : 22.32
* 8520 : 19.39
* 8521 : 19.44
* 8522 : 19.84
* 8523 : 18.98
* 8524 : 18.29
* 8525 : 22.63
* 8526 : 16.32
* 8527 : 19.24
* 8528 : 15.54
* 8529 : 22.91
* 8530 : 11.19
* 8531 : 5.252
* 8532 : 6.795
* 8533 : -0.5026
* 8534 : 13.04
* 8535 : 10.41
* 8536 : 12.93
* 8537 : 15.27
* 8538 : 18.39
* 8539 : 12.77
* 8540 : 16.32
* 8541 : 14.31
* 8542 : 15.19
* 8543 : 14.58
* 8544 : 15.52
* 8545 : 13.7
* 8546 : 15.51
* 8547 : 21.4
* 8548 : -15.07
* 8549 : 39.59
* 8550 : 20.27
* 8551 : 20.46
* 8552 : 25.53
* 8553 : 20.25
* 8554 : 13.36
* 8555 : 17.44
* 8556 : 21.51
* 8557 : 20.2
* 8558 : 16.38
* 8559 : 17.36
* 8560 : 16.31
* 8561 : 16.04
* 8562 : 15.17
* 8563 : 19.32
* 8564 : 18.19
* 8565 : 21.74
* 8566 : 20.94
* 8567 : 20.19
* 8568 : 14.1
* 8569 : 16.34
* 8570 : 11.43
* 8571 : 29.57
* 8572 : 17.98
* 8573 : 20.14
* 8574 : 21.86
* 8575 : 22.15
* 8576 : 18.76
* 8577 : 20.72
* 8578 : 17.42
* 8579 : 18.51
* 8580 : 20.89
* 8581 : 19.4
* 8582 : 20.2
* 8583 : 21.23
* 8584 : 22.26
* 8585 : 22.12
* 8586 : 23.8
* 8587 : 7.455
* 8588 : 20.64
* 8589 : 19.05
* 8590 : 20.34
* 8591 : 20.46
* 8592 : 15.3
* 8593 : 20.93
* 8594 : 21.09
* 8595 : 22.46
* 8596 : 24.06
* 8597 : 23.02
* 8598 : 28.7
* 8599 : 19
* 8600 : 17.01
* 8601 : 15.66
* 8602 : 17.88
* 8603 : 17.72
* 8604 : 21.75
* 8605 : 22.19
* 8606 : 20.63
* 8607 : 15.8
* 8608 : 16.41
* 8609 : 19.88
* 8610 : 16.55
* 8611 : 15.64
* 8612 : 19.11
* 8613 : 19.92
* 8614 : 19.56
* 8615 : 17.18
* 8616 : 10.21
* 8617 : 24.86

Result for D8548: 0.15 mag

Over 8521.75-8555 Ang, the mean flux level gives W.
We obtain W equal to 15.5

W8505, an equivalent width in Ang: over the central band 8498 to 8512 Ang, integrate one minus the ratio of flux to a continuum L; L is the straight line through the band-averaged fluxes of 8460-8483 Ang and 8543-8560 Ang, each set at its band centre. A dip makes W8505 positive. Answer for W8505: 0.9 Ang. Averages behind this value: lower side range 19.9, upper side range 17.6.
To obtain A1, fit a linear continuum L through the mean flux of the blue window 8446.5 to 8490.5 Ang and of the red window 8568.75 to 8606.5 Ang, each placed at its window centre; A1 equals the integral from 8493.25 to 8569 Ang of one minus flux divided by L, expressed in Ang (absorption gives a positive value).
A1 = 9.49 Ang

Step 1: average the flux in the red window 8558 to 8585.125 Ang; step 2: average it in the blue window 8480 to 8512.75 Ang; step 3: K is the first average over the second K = 1.1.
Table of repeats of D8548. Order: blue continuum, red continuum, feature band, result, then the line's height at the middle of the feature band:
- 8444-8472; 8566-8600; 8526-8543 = 0.41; 19.3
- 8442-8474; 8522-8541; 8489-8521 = -0.16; 15.8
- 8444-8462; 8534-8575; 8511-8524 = -0.17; 17.5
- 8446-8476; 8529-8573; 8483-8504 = 0.02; 17.5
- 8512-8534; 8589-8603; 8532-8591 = 0.09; 18.9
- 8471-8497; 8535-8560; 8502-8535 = 0.03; 17.7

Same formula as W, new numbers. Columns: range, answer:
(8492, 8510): 16.6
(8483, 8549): 16.6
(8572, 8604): 20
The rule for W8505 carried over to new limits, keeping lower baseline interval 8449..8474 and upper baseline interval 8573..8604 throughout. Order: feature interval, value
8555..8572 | 1.1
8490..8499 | 1.4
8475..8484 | -1.1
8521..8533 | 2.3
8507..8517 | -1.0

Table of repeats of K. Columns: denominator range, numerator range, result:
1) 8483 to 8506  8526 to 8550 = 0.81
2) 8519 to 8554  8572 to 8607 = 1.27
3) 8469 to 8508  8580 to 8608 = 1.09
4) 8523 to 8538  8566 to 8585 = 1.42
